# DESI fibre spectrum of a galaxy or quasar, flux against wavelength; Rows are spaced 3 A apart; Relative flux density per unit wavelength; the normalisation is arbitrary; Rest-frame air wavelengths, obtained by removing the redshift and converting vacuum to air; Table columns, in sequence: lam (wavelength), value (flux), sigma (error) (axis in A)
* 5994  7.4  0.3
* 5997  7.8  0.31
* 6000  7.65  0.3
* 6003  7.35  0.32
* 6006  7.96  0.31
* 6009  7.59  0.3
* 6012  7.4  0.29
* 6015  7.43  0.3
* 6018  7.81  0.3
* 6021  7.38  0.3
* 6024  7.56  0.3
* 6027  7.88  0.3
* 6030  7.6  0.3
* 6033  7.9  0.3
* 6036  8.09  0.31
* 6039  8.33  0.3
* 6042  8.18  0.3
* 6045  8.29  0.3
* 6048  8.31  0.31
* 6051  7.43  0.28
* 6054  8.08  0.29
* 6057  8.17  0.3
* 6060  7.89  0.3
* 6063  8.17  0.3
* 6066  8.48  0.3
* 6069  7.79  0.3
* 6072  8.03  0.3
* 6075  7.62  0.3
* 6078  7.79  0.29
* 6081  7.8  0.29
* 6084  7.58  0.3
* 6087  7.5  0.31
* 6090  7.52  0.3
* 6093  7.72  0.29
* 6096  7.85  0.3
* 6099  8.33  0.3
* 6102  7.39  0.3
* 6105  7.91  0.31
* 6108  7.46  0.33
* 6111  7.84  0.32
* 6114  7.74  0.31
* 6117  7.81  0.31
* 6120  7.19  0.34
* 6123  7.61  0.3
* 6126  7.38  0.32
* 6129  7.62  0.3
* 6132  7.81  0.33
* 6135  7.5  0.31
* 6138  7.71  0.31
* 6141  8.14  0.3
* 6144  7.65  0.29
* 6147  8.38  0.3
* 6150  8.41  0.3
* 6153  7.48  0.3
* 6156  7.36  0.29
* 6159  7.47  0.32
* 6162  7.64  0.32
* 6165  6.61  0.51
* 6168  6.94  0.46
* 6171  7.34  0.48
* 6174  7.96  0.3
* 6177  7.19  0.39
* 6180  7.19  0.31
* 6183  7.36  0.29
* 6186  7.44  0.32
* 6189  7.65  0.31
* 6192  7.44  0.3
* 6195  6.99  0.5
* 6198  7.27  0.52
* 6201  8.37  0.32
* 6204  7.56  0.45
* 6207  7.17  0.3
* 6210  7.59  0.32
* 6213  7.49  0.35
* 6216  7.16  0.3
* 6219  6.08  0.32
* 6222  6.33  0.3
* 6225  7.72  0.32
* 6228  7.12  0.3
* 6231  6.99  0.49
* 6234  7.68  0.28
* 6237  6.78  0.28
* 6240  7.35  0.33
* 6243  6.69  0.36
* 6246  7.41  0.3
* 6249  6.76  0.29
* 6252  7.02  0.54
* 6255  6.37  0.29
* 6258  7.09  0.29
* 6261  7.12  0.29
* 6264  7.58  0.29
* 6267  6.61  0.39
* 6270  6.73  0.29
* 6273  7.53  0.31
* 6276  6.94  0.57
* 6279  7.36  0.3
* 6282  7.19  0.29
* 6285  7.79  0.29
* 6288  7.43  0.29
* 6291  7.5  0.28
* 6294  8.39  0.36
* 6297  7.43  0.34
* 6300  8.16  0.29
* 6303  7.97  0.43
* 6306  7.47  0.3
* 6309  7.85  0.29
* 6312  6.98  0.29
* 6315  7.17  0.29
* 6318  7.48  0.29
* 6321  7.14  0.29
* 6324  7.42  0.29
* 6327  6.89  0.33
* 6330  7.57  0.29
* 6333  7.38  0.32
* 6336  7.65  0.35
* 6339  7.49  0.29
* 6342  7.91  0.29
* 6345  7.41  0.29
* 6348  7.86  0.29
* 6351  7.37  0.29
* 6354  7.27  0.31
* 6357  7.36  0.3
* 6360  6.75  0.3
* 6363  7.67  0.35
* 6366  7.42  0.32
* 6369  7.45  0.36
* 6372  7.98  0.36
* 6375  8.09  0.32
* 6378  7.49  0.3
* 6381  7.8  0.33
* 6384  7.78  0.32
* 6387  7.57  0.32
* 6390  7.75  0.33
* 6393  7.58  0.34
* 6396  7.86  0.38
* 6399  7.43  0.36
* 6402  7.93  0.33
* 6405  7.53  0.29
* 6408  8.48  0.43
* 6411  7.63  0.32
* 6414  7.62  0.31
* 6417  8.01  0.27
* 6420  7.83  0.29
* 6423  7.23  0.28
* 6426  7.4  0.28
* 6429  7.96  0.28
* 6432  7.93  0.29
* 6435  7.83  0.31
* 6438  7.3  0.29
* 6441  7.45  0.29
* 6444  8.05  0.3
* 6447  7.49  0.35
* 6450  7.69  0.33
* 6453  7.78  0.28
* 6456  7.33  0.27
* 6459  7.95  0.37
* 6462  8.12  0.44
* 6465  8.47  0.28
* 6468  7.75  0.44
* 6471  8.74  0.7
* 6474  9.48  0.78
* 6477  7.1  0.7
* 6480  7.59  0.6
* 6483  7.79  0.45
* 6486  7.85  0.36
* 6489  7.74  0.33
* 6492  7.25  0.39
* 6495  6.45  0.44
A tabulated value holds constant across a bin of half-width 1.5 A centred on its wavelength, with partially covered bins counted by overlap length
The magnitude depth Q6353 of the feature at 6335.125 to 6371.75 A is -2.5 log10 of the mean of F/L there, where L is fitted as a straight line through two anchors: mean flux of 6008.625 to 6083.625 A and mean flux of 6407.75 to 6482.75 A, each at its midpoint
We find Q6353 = 0.052 mag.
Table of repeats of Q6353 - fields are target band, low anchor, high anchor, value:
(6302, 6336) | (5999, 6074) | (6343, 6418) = 0.041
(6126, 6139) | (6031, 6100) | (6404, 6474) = 0.042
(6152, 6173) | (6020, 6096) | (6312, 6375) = 0.065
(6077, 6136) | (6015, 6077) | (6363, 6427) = 0.032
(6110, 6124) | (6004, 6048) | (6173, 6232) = -0.011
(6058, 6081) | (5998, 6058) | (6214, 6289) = -0.039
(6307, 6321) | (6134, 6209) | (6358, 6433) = 0.040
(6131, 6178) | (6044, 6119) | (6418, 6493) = 0.034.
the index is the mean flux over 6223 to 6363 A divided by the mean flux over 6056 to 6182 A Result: 1.0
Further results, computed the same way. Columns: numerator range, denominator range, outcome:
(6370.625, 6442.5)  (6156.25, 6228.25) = 1.06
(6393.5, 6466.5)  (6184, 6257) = 1.08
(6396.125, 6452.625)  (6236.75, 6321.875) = 1.06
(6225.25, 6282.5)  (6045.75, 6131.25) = 0.91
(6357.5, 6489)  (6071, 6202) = 1.02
